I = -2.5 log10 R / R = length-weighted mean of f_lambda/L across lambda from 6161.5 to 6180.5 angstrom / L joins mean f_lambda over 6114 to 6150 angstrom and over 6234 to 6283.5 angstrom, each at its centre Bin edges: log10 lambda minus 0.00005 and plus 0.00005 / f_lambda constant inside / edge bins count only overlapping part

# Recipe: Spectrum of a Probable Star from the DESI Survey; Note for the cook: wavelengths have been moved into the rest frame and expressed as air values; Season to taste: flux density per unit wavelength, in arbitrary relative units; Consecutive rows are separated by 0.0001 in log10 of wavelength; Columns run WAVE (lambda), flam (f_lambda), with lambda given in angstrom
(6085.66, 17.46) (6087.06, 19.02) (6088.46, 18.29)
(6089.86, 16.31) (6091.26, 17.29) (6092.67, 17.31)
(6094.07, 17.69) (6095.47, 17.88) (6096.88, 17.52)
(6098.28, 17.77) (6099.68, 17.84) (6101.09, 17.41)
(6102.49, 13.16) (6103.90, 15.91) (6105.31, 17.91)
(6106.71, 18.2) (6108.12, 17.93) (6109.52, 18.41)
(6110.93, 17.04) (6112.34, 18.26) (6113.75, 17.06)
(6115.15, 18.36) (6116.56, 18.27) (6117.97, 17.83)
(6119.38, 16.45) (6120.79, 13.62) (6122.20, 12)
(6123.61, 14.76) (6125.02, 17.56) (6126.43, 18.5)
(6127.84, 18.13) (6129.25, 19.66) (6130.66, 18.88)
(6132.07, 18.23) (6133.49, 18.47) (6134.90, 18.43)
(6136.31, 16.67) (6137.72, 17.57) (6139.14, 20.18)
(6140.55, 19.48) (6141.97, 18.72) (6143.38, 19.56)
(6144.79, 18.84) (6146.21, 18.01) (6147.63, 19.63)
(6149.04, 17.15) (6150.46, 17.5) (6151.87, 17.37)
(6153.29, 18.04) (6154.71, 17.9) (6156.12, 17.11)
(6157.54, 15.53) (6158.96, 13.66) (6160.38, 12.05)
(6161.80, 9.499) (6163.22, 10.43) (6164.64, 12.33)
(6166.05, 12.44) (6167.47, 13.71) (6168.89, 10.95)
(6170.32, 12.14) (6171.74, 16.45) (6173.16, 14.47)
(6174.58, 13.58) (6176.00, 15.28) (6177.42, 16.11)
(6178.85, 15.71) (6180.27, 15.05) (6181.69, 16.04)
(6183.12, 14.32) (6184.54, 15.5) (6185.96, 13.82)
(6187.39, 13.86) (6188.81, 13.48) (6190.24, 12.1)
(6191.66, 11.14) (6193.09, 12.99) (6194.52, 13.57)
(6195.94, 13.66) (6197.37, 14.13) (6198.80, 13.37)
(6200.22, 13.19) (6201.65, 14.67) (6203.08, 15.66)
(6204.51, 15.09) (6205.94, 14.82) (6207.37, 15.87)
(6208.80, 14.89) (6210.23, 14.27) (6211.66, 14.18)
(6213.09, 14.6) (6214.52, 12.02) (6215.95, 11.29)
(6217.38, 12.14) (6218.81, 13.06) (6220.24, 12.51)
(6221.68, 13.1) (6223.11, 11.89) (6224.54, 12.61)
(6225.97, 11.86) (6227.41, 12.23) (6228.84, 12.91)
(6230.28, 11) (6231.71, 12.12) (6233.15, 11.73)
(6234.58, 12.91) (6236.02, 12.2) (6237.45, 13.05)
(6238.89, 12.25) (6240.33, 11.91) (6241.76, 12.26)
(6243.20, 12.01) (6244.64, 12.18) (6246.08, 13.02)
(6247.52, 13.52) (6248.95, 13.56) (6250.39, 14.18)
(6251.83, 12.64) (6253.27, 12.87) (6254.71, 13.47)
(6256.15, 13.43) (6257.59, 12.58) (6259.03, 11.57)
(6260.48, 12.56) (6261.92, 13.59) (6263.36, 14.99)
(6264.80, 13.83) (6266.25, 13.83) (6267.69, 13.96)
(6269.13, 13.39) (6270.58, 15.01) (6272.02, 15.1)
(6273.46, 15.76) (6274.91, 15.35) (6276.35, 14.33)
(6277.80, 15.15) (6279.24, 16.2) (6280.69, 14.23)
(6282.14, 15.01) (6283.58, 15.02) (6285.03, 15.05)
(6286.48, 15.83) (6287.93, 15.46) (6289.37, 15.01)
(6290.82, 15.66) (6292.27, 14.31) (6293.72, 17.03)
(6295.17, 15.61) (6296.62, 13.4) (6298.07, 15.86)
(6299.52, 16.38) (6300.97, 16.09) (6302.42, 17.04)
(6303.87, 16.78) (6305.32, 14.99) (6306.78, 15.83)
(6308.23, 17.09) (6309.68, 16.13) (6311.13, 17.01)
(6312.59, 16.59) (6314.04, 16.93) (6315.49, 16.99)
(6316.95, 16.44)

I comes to 0.22 mag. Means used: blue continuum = 17.8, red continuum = 13.6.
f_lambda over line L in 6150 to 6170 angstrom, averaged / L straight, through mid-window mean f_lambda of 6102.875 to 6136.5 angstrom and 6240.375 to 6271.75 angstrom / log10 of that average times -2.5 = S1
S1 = 0.15 mag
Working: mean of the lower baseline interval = 17.3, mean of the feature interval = 14.1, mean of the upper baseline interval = 13.3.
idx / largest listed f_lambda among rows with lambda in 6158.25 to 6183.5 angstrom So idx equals 16.45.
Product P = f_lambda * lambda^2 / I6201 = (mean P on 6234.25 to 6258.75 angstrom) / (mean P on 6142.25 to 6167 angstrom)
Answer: 0.8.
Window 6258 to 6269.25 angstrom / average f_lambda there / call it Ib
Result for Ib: 13.4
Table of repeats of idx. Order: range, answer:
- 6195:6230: 15.87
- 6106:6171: 20.18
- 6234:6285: 16.2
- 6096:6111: 18.41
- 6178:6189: 16.04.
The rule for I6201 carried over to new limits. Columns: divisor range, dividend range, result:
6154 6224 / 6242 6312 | 1.09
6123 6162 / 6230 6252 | 0.74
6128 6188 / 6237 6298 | 0.91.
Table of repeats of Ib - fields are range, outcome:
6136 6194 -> 15.3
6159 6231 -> 13.4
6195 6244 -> 13.1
